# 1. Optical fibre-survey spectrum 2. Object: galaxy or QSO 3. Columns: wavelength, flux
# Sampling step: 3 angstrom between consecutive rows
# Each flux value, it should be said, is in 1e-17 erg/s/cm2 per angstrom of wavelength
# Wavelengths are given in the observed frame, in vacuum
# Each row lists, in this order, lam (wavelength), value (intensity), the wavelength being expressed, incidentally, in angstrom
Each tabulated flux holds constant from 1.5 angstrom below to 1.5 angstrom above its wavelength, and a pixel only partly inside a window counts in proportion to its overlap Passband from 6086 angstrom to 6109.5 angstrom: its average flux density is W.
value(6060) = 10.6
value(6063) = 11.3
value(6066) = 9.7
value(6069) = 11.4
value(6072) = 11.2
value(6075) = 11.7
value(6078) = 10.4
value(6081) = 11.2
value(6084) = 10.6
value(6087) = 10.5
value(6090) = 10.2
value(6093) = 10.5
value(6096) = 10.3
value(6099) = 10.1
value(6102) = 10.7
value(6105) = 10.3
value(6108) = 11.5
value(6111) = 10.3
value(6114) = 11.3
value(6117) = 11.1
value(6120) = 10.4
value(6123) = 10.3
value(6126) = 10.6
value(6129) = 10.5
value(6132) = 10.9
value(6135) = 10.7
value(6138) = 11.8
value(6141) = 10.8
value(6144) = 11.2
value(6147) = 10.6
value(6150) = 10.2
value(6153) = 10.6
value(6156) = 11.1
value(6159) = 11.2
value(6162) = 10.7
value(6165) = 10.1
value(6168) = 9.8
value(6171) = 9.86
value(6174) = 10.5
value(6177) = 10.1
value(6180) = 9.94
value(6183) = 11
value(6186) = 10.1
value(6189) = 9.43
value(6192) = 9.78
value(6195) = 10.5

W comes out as 10.5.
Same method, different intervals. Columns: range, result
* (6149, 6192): 10.3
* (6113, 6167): 10.8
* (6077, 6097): 10.5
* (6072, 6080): 11.1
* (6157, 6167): 10.6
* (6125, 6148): 10.9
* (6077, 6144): 10.7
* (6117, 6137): 10.6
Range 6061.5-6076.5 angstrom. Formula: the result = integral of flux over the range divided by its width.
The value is 11.1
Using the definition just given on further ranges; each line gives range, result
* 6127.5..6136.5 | 10.7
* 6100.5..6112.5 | 10.7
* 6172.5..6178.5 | 10.3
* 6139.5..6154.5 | 10.7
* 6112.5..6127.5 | 10.7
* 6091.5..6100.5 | 10.3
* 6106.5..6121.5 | 10.9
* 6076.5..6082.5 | 10.8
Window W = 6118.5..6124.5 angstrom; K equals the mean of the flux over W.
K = 10.4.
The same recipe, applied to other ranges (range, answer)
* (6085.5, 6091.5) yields 10.3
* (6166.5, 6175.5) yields 10.1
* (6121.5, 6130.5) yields 10.5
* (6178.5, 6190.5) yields 10.1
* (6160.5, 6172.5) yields 10.1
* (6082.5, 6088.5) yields 10.5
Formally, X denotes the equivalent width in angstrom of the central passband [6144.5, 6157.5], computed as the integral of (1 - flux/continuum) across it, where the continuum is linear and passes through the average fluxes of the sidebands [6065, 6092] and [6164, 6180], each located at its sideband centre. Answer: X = -0.6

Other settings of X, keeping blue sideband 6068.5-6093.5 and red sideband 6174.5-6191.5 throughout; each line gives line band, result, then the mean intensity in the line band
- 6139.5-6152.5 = -0.4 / 10.7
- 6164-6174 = 0.2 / 10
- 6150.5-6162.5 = -0.6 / 10.9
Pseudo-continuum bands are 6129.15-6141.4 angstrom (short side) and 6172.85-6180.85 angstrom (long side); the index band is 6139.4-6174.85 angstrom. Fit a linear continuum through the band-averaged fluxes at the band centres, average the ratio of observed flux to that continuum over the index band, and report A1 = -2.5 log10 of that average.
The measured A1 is 0.00 mag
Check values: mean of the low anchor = 11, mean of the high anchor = 10.2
